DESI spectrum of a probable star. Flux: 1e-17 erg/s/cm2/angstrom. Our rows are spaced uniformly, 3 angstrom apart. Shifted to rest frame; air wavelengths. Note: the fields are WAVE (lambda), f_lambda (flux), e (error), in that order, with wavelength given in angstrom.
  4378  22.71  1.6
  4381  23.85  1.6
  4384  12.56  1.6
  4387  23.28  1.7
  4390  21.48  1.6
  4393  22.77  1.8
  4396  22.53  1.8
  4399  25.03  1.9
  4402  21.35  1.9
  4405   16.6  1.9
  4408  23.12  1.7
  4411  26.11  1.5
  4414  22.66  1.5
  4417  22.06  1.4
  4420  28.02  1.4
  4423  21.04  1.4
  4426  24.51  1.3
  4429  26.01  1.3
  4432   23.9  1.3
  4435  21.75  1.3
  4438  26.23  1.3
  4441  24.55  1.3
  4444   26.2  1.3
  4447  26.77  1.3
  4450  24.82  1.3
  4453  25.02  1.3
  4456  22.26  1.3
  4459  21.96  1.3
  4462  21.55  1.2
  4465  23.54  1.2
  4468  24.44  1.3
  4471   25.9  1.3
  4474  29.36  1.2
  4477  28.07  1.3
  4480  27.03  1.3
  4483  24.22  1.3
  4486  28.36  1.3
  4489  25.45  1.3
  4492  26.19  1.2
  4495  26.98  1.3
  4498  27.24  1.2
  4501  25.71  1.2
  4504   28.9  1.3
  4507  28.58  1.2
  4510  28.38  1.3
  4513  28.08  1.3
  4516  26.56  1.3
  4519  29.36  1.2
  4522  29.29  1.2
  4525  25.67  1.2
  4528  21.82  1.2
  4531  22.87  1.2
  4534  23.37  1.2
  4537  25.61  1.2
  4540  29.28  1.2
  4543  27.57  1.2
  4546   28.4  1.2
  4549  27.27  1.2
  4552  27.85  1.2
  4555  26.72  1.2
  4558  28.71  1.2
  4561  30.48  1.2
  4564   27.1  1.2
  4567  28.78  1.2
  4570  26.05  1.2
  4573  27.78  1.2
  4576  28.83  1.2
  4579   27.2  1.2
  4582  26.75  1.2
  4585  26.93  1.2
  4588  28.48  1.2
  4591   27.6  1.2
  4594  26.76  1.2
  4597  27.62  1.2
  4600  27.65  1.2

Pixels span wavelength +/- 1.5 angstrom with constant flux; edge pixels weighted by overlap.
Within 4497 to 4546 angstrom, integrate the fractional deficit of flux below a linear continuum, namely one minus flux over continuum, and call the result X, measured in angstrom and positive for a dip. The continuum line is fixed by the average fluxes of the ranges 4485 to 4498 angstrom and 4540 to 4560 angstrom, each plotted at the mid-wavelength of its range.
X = 0.95 angstrom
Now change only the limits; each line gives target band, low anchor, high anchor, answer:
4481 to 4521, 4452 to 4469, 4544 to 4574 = -3.53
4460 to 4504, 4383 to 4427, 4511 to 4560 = -1.89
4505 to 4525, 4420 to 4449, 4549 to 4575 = -1.08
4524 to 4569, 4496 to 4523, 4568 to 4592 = 1.52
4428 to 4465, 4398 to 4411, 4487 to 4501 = -0.28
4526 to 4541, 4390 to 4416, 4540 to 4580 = 1.43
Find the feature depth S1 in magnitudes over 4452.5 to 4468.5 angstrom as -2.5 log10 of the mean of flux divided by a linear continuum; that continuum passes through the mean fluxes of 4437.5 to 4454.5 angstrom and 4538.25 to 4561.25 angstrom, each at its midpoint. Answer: 0.133 mag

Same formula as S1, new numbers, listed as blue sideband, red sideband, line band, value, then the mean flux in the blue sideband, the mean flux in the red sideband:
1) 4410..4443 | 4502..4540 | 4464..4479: -0.04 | 24.3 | 26.6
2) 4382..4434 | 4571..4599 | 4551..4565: -0.06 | 22.5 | 27.5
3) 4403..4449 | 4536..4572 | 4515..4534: 0.05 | 23.9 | 27.8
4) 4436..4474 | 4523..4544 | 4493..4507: -0.10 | 24.6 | 25.2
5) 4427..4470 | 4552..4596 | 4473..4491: -0.08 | 24.2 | 27.7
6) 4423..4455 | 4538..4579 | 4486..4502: -0.01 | 24.7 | 28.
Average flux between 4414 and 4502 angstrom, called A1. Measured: 25.1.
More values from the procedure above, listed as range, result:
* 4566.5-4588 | 27.5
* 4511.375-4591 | 27.2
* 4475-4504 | 26.8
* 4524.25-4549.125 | 25.7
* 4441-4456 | 25.2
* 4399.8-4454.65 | 23.9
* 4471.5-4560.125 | 27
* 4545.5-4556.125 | 27.5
